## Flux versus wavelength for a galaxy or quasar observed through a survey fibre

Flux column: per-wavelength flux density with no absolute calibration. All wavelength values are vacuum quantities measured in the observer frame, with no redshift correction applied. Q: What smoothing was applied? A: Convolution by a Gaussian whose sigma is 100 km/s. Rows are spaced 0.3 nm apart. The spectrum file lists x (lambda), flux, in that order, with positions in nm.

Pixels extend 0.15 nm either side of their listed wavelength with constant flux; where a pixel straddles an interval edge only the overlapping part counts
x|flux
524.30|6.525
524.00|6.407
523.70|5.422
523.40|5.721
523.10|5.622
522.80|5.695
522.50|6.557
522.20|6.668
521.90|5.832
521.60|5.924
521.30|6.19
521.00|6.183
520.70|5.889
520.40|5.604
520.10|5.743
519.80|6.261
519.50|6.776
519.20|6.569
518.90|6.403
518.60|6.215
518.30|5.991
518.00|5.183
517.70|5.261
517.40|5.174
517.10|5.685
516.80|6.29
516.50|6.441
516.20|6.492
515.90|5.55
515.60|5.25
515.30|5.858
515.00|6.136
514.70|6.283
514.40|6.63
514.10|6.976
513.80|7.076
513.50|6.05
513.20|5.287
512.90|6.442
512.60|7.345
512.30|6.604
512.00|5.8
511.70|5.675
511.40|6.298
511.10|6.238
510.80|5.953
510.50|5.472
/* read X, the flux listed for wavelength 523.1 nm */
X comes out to 5.622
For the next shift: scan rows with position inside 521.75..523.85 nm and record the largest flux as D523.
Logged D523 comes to 6.668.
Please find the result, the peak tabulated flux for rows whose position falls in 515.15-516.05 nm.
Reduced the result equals 5.858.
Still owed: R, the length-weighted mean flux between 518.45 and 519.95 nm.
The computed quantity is 6.44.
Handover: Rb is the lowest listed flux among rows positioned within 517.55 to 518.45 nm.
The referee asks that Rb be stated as 5.183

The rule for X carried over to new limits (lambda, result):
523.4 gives 5.721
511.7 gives 5.675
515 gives 6.136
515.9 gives 5.55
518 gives 5.183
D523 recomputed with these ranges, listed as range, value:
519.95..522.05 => 6.19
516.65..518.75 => 6.29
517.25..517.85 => 5.261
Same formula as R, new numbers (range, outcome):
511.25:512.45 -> 6.09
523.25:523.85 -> 5.57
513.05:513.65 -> 5.67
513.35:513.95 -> 6.56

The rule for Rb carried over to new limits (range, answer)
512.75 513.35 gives 5.287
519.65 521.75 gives 5.604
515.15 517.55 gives 5.174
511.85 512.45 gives 5.8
